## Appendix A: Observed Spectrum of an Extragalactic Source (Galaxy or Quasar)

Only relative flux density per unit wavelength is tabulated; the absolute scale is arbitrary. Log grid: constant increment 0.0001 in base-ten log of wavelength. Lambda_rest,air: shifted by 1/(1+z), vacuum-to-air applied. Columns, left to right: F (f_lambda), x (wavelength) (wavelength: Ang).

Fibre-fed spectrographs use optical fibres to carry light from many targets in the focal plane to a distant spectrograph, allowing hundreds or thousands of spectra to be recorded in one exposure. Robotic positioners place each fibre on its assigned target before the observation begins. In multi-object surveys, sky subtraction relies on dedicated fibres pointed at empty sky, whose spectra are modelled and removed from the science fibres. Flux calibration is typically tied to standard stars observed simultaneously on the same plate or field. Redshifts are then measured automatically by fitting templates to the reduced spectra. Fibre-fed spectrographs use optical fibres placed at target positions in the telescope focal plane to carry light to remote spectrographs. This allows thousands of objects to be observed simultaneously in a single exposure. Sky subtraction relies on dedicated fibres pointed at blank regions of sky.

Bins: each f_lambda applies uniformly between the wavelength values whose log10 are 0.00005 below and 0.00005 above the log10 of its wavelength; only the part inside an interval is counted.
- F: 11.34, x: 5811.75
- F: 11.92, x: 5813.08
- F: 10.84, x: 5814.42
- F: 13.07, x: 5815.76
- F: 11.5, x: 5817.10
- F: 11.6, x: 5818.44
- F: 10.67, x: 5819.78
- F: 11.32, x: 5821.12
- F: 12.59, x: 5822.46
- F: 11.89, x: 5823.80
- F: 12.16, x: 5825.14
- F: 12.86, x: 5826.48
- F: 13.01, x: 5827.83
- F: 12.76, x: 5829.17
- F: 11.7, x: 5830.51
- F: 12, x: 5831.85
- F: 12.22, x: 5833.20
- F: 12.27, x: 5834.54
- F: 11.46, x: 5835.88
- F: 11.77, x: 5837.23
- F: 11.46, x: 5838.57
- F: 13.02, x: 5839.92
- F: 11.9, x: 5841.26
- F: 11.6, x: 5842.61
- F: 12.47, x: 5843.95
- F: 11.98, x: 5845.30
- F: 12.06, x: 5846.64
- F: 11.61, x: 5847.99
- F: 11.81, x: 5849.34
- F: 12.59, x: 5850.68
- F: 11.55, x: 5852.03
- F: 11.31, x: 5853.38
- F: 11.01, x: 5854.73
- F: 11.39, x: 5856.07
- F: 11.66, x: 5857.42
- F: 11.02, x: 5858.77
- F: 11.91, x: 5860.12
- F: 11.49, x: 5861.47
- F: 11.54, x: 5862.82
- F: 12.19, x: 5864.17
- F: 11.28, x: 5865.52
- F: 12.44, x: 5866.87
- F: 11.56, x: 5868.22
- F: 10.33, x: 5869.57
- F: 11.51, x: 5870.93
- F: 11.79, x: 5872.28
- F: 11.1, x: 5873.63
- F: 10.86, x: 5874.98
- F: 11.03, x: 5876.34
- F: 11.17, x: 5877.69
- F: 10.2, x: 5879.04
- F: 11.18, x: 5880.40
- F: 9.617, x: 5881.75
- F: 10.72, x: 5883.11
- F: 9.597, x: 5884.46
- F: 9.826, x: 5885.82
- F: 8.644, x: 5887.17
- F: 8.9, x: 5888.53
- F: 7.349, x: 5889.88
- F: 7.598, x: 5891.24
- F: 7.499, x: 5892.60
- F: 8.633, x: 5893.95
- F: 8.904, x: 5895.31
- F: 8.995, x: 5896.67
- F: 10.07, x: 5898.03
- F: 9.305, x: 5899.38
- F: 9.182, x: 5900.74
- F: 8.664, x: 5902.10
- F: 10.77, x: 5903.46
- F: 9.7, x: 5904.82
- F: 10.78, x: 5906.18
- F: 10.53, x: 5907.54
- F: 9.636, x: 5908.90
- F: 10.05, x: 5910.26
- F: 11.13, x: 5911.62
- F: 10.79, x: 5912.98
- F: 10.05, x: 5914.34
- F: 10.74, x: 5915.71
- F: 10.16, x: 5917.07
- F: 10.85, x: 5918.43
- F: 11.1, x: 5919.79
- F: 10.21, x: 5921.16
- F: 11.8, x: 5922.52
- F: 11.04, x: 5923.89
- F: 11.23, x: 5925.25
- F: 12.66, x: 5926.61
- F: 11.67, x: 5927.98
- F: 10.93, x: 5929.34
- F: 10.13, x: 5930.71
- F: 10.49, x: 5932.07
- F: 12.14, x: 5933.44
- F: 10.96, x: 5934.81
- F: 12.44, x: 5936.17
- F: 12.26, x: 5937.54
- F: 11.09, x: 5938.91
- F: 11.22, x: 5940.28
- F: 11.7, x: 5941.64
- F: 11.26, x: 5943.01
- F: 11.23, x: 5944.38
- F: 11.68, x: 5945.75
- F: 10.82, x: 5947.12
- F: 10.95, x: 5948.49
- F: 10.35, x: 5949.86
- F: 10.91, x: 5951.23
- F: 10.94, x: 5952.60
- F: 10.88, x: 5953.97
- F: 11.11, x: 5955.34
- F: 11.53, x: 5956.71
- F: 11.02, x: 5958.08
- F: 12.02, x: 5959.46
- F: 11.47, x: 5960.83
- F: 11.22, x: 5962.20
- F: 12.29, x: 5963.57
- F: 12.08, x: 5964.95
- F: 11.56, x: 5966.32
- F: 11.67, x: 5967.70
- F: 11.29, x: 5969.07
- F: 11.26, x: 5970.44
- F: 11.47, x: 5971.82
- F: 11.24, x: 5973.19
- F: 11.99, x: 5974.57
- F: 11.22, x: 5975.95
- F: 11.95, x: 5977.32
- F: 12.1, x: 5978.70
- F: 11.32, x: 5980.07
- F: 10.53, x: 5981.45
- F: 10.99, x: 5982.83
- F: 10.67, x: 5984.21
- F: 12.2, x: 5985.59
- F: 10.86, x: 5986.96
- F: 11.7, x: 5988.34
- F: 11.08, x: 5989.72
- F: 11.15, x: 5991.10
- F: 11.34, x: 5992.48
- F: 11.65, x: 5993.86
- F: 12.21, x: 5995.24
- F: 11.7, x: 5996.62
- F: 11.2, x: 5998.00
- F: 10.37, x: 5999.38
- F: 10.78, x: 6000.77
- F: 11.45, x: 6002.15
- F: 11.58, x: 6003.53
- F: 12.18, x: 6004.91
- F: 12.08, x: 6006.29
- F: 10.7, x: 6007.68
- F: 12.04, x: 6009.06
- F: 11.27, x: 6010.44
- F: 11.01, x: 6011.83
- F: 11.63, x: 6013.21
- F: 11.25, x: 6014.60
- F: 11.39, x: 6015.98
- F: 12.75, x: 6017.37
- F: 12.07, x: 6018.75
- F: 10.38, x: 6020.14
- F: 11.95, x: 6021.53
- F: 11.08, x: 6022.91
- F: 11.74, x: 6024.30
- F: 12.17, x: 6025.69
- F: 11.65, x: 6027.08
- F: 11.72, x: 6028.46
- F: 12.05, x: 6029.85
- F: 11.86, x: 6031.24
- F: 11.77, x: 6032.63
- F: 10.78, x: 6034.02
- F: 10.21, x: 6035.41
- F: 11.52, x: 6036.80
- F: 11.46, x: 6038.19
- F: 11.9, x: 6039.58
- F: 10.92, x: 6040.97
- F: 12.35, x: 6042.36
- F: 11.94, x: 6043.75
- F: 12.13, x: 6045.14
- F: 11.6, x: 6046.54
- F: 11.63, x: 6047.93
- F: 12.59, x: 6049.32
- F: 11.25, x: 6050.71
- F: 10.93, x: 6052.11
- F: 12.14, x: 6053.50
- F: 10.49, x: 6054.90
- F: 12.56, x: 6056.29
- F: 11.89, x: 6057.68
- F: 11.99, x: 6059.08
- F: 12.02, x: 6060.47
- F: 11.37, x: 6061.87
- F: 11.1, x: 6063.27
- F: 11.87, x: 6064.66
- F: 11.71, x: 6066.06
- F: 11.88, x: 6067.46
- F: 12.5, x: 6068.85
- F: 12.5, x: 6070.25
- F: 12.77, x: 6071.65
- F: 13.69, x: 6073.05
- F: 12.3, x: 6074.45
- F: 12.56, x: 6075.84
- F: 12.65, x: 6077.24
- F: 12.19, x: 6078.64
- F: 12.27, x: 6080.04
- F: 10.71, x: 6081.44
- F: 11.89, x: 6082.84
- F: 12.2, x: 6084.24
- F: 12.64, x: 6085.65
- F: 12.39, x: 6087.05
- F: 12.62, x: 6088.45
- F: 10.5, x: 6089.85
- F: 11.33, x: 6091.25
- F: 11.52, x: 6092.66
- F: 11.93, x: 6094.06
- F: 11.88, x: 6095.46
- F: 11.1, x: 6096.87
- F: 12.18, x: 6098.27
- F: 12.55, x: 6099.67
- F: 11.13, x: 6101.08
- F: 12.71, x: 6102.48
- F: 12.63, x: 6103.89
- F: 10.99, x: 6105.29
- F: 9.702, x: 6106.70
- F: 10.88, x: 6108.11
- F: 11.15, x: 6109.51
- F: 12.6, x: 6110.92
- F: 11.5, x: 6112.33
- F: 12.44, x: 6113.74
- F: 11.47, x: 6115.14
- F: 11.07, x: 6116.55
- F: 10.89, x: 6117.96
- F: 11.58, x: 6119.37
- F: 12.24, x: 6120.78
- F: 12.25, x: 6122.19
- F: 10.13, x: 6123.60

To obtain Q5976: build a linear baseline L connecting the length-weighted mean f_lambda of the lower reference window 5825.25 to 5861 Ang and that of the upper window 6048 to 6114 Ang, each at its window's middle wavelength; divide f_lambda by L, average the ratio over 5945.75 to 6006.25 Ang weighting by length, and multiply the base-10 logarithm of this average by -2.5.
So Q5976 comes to 0.050 mag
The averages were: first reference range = 11.9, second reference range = 11.9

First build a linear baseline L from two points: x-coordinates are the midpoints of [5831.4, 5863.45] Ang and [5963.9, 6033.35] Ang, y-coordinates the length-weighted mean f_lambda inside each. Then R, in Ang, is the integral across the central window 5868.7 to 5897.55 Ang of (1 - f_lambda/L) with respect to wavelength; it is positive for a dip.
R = 4.75 Ang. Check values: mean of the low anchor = 11.8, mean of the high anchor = 11.5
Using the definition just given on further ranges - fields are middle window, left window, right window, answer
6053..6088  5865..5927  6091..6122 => -2.2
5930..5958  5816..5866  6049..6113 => 1.6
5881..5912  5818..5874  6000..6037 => 6.2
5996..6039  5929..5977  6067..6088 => 1.4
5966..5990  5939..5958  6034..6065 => -0.3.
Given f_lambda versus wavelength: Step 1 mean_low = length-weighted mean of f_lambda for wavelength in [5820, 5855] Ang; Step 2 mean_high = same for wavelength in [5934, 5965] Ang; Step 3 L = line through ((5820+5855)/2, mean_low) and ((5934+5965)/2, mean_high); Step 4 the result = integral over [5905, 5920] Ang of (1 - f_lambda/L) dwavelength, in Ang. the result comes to 1.41 Ang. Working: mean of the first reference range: 12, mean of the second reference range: 11.4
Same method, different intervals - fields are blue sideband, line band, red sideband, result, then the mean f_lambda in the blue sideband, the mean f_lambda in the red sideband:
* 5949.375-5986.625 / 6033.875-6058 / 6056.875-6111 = 0.3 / 11.4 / 11.9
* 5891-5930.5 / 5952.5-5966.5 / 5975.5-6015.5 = -0.8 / 10.2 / 11.4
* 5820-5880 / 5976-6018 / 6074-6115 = 1.3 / 11.7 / 11.8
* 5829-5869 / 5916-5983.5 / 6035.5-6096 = 3.1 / 11.8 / 11.9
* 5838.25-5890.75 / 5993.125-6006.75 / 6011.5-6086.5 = 0.1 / 11.1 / 11.8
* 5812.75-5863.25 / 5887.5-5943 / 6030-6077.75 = 7.1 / 11.9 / 11.8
